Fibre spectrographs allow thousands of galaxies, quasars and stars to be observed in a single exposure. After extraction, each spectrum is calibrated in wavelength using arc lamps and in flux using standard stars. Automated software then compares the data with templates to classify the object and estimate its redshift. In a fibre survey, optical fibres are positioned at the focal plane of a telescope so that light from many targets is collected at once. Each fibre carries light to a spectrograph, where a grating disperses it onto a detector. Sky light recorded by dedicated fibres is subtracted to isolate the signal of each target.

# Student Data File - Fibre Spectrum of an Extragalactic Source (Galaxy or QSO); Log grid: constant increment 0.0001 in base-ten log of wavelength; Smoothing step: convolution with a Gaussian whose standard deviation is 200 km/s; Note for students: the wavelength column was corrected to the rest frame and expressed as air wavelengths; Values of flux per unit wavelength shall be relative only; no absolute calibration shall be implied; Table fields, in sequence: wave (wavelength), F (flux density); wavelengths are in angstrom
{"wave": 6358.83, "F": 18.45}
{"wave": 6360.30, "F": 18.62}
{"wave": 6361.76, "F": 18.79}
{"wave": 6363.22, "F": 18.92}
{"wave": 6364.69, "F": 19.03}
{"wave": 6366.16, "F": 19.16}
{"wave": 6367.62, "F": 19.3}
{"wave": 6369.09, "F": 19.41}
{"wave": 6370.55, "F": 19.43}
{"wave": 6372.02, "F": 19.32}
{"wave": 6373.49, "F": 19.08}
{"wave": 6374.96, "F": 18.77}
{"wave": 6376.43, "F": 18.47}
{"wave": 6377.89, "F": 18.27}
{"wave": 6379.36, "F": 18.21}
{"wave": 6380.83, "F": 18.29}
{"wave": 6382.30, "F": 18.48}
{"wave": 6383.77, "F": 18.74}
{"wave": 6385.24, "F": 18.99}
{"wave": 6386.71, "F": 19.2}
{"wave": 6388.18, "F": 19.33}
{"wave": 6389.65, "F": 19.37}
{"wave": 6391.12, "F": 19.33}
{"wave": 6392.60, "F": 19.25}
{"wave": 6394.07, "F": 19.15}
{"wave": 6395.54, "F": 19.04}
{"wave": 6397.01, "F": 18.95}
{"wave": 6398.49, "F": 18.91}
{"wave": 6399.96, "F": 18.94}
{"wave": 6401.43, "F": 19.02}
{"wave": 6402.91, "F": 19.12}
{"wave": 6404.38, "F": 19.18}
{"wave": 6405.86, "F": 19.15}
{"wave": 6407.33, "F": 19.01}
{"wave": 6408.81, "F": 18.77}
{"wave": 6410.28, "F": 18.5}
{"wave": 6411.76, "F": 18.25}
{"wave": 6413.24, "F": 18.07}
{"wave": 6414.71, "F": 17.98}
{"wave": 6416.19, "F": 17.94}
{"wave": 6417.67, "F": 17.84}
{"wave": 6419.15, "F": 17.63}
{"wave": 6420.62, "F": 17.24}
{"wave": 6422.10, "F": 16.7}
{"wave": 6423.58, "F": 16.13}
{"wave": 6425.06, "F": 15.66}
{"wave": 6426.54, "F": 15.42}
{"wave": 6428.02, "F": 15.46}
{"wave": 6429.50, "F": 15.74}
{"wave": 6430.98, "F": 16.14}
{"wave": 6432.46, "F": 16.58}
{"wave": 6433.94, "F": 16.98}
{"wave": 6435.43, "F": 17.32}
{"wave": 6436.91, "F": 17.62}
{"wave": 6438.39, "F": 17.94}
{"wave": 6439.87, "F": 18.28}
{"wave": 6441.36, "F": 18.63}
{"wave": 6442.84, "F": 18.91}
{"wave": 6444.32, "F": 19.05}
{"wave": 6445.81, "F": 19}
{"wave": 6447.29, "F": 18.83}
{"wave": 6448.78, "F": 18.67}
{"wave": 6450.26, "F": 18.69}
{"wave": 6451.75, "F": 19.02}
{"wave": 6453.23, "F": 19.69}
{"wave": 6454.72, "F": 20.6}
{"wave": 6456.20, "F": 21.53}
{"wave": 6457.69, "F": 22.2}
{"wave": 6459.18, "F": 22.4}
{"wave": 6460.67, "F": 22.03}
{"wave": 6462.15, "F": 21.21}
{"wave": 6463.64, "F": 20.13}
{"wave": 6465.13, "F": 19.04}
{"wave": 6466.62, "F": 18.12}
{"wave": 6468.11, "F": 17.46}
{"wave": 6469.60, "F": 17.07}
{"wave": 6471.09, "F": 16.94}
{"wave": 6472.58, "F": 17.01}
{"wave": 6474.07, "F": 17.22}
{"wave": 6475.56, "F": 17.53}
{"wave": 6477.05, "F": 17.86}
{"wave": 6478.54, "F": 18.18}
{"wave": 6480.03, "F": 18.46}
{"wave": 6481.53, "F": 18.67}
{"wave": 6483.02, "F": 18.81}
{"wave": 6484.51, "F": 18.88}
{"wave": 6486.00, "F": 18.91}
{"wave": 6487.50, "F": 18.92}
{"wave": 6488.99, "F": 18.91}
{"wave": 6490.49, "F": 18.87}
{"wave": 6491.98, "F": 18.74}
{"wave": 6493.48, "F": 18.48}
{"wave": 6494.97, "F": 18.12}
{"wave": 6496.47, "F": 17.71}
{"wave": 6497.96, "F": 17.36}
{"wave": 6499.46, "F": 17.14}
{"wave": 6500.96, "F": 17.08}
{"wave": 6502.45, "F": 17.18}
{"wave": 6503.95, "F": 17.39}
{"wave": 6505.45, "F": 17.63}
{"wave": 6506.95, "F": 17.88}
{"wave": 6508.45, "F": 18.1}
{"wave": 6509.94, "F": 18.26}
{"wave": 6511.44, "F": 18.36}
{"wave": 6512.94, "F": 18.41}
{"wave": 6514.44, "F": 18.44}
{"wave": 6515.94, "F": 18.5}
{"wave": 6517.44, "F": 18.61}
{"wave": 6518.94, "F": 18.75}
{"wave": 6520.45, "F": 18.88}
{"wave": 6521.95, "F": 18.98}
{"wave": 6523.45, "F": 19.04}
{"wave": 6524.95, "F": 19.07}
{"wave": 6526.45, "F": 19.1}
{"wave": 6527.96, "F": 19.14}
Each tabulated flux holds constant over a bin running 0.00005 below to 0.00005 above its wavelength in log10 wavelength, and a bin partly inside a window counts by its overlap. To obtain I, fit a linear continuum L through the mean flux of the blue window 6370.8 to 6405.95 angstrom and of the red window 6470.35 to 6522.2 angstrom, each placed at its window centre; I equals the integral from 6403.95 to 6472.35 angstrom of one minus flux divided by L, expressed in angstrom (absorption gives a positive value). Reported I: 0.8 angstrom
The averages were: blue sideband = 18.9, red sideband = 18.1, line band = 18.4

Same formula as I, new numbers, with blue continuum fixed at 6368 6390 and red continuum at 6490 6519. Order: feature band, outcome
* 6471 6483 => 0.25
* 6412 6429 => 1.53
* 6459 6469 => -0.86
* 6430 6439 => 0.71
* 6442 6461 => -1.66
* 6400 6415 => -0.03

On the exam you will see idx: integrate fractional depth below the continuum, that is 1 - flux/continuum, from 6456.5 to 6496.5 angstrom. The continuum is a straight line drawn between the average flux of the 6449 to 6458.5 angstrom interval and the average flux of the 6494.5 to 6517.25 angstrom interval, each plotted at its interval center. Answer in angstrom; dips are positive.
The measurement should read 0.69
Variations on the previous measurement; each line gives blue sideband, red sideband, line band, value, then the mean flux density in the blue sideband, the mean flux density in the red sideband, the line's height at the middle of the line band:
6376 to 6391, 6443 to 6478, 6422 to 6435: 2.0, 18.8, 19.2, 19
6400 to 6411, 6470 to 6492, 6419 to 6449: 2.2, 19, 18.2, 18.7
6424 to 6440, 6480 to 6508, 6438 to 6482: -4.4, 16.6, 18.2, 17.3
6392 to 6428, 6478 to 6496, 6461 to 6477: 0.2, 18.1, 18.6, 18.5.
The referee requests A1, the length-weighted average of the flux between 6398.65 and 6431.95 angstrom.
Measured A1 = 17.6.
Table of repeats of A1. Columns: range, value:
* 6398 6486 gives 18.4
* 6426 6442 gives 16.9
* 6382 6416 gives 18.9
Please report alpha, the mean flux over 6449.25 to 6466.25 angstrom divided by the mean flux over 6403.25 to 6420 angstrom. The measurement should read 1.11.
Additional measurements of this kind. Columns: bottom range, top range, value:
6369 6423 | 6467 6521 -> 0.97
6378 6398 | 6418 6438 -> 0.88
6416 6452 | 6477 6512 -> 1.04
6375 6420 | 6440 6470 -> 1.05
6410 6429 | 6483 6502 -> 1.07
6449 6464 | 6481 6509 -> 0.88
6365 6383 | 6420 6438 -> 0.87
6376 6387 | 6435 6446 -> 0.99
